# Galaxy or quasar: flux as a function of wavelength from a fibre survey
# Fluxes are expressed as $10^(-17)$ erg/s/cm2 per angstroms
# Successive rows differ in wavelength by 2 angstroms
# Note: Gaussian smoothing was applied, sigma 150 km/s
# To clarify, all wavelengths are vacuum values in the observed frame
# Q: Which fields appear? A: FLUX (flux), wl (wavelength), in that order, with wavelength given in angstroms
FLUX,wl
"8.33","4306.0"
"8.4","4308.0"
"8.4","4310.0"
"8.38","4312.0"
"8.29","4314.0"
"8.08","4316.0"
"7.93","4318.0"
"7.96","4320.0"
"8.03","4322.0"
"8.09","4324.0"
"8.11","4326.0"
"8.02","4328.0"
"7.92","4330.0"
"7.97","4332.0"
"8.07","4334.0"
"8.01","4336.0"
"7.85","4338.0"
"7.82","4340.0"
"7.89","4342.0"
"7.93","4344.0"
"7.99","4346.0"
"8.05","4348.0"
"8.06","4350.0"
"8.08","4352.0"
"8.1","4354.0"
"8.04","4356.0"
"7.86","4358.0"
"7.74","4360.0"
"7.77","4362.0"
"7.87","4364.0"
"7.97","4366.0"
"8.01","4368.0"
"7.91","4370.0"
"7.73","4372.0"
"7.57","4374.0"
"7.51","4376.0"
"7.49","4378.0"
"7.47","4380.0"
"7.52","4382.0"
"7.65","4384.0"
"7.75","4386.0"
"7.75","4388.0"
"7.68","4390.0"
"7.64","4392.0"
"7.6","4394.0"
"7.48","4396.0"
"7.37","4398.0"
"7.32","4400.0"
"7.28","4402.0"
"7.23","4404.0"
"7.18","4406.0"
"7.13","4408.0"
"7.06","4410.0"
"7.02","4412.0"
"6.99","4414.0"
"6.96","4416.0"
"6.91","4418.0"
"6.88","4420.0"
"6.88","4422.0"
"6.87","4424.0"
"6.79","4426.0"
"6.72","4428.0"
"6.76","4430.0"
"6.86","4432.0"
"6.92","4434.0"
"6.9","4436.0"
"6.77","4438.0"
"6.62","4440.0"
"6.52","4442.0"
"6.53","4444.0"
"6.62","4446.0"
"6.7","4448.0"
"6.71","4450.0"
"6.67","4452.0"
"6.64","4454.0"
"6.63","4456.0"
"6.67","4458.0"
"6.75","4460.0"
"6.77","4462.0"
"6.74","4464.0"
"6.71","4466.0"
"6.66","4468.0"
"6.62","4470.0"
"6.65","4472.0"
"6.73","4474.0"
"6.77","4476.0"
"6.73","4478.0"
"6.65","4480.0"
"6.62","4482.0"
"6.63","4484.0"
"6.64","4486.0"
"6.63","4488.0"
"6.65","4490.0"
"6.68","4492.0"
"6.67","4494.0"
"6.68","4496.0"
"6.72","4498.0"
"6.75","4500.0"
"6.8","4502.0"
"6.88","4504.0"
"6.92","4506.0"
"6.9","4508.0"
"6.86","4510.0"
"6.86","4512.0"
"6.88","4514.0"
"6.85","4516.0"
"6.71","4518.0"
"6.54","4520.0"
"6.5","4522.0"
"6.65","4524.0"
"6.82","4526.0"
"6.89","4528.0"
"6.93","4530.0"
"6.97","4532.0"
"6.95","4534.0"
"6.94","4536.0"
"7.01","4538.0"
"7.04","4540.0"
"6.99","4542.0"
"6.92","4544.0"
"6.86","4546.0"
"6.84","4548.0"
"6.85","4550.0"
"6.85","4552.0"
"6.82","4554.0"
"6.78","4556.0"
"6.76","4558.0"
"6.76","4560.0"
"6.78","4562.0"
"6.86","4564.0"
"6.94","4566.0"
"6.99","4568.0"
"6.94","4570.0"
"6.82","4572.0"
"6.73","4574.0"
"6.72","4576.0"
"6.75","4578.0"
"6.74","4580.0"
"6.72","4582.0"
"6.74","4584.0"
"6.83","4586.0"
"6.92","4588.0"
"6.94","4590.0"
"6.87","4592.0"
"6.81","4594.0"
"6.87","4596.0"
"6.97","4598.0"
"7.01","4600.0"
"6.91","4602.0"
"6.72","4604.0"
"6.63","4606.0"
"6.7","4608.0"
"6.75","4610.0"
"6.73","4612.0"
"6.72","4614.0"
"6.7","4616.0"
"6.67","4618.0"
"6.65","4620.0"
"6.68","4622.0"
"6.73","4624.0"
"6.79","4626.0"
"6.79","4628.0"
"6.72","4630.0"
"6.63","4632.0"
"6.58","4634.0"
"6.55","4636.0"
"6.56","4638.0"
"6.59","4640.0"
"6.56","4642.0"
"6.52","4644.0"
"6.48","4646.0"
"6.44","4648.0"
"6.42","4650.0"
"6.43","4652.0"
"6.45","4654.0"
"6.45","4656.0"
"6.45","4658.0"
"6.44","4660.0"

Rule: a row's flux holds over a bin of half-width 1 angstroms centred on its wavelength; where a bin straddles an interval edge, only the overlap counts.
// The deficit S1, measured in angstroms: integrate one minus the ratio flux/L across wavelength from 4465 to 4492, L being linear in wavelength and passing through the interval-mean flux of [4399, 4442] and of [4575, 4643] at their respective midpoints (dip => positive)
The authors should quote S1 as 0.8 angstroms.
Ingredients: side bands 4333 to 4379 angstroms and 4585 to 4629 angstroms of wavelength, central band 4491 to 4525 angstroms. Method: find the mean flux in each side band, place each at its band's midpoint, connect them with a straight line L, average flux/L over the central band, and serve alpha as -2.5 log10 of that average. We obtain 0.07 mag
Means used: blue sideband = 7.88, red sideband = 6.79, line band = 6.76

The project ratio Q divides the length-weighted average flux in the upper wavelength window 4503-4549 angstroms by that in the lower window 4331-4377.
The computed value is 0.9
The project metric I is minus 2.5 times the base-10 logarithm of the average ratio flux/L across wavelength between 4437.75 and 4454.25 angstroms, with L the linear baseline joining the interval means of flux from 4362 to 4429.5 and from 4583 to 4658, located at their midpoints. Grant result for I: 0.09 mag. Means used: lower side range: 7.37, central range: 6.64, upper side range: 6.69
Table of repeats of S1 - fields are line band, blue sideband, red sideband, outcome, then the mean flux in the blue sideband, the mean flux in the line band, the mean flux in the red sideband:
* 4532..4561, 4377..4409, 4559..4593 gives 0.18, 7.47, 6.89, 6.83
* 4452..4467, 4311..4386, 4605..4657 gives 1.42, 7.91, 6.7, 6.61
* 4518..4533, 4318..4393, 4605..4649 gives 0.73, 7.86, 6.75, 6.64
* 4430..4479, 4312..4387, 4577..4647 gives 4.80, 7.9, 6.7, 6.73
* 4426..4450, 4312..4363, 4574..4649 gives 2.57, 7.99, 6.72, 6.72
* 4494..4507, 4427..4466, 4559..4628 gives -0.08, 6.71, 6.78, 6.8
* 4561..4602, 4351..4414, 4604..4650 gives -0.19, 7.6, 6.85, 6.64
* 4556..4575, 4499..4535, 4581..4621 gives -0.10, 6.81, 6.84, 6.79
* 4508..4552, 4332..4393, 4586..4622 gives 1.61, 7.83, 6.85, 6.8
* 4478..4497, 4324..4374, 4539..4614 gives 1.60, 7.94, 6.65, 6.83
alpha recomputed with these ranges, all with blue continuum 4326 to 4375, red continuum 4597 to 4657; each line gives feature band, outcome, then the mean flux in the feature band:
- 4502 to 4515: 0.05 mag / 6.88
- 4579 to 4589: 0.01 mag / 6.79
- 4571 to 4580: 0.02 mag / 6.75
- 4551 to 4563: 0.03 mag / 6.79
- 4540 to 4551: 0.02 mag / 6.91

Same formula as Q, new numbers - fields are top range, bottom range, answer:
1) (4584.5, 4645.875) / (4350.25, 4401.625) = 0.87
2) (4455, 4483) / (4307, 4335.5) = 0.82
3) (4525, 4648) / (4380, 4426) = 0.93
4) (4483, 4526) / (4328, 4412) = 0.87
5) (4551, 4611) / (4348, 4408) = 0.89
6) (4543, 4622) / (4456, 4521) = 1.01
